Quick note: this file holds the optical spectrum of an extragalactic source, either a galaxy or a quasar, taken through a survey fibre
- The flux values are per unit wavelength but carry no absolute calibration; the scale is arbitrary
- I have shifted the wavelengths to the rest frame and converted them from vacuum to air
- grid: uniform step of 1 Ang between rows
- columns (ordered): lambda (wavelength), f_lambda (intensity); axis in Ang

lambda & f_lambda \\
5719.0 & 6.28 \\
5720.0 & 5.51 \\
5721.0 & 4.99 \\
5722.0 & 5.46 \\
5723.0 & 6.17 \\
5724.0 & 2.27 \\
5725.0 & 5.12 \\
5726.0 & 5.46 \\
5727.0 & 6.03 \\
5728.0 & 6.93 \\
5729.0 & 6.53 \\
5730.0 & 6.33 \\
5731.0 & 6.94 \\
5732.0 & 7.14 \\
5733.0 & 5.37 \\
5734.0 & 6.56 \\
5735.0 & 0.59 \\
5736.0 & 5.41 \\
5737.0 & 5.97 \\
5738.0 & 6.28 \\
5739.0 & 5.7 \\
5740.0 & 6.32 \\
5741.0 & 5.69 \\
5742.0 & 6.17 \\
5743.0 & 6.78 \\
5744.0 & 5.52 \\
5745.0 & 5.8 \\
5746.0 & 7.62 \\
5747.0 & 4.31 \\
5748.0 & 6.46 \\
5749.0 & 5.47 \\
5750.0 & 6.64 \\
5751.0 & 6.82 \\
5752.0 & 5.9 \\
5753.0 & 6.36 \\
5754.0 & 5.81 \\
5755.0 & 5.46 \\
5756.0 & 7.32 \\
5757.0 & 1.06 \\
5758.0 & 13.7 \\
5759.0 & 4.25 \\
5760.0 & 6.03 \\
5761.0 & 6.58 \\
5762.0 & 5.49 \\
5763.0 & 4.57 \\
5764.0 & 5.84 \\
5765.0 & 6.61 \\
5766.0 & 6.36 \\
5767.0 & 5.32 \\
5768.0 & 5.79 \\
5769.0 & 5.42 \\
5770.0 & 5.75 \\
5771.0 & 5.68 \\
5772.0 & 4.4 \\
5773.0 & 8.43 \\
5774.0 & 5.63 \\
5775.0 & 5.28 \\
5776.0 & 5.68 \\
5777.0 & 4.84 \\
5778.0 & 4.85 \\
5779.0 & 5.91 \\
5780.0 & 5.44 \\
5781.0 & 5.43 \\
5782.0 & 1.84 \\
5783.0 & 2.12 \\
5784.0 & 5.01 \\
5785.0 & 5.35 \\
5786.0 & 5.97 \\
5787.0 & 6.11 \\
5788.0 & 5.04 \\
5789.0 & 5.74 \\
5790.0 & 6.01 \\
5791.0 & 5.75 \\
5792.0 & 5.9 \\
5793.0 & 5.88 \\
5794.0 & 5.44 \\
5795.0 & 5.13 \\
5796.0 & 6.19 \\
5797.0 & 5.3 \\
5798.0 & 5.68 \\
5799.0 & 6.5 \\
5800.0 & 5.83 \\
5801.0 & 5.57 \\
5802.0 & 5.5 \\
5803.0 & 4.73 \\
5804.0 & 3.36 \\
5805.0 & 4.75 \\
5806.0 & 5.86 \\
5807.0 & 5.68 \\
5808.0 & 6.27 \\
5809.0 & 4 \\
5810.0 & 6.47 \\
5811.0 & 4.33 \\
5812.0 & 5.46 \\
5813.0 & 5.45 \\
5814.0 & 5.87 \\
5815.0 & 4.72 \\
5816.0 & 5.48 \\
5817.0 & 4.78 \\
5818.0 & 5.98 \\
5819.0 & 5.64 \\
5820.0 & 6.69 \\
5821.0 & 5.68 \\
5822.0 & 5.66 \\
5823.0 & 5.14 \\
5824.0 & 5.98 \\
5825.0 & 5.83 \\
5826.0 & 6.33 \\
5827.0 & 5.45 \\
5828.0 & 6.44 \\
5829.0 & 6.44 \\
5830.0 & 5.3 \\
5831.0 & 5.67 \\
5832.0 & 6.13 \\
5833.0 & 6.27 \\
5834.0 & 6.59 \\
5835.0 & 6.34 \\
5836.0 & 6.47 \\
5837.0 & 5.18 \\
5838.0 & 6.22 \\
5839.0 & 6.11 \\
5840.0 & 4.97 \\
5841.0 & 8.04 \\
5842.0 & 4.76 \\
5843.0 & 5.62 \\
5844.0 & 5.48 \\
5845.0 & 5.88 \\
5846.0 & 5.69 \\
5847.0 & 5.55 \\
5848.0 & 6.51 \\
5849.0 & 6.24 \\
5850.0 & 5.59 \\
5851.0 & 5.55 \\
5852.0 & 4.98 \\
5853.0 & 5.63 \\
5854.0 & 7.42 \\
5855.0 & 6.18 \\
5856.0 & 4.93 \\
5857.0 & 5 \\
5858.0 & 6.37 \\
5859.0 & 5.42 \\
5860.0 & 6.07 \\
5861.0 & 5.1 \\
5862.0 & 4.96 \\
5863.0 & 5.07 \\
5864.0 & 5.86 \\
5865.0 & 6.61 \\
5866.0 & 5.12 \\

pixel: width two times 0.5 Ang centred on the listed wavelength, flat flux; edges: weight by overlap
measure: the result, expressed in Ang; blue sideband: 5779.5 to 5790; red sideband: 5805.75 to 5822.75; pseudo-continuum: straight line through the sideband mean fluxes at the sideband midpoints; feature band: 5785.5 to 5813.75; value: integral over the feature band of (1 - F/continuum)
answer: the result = -1.7 Ang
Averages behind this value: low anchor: 4.86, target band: 5.5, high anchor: 5.52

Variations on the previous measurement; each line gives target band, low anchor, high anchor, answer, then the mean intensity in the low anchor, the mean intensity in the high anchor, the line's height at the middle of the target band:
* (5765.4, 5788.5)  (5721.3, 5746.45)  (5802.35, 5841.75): 1.71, 5.76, 5.68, 5.72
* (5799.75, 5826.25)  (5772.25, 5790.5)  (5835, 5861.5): 0.41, 5.25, 5.82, 5.52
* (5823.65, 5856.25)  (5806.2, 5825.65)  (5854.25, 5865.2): -2.10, 5.54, 5.61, 5.58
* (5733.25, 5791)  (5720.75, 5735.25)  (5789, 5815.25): -1.55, 5.55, 5.46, 5.51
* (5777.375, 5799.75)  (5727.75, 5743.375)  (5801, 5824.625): 0.94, 5.9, 5.38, 5.54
